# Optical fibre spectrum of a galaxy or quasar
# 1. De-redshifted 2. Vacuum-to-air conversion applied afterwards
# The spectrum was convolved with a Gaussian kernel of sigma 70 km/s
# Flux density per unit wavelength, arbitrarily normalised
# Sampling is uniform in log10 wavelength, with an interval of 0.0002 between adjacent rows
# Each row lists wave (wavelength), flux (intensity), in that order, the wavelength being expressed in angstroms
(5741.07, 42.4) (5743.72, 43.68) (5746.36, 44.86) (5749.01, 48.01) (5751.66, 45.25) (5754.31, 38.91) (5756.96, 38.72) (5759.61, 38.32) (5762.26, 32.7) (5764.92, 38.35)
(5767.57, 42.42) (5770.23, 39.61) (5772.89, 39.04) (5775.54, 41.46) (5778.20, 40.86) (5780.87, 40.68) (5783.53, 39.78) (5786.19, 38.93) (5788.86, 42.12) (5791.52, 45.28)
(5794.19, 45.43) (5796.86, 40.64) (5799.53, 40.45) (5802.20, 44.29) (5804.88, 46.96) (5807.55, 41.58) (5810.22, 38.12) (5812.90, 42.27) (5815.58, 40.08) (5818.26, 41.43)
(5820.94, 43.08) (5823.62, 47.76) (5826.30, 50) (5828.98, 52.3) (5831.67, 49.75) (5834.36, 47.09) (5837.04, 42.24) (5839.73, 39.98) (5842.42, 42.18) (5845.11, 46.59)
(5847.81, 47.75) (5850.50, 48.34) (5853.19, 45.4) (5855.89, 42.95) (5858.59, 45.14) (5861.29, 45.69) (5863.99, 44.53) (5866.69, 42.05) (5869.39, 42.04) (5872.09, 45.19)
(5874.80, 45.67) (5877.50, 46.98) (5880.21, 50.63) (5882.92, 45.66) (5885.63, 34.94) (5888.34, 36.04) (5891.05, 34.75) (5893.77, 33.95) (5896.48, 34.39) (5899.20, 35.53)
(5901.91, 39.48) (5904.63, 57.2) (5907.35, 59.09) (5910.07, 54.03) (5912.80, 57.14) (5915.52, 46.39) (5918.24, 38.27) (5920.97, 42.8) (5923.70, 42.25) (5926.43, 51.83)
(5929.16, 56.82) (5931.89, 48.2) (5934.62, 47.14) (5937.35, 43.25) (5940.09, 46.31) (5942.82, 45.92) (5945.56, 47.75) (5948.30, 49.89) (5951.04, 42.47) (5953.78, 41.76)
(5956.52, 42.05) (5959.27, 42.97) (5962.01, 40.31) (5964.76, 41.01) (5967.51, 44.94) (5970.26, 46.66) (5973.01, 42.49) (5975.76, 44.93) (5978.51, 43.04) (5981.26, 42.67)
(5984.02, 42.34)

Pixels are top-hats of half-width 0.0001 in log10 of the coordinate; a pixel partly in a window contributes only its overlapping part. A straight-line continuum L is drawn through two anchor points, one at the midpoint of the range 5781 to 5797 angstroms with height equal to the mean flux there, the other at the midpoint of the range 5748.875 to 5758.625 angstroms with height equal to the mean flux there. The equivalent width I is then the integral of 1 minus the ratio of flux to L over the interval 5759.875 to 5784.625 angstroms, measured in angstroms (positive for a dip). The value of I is 1.5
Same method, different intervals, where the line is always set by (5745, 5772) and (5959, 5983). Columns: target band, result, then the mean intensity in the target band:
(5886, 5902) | 2.63 angstroms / 35.4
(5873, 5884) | -1.32 angstroms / 47.2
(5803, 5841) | -2.78 angstroms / 44.5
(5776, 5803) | -0.48 angstroms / 41.8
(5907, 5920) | -2.31 angstroms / 50.1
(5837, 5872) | -2.09 angstroms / 44.3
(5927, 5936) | -1.70 angstroms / 50.8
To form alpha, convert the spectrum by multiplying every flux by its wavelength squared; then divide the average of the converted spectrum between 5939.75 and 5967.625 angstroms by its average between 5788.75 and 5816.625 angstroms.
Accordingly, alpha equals 1.1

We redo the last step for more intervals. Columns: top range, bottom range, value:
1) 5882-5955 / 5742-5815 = 1.14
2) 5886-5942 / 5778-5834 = 1.07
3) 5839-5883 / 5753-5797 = 1.16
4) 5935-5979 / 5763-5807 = 1.13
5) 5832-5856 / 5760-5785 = 1.17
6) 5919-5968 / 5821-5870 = 1.03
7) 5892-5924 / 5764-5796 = 1.14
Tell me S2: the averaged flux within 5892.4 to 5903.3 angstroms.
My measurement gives 35.9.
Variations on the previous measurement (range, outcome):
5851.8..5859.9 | 44.5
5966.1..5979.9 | 44.4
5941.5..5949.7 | 47.8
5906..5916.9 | 54.1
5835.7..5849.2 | 43.8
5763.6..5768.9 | 40.4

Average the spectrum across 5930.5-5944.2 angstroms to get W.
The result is 46.2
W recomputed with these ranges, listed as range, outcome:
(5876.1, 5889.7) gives 42.9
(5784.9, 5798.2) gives 42.5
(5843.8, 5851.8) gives 47.5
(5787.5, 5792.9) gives 43.7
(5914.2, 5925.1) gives 42.4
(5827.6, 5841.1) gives 46.3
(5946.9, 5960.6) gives 43.8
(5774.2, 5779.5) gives 41.2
